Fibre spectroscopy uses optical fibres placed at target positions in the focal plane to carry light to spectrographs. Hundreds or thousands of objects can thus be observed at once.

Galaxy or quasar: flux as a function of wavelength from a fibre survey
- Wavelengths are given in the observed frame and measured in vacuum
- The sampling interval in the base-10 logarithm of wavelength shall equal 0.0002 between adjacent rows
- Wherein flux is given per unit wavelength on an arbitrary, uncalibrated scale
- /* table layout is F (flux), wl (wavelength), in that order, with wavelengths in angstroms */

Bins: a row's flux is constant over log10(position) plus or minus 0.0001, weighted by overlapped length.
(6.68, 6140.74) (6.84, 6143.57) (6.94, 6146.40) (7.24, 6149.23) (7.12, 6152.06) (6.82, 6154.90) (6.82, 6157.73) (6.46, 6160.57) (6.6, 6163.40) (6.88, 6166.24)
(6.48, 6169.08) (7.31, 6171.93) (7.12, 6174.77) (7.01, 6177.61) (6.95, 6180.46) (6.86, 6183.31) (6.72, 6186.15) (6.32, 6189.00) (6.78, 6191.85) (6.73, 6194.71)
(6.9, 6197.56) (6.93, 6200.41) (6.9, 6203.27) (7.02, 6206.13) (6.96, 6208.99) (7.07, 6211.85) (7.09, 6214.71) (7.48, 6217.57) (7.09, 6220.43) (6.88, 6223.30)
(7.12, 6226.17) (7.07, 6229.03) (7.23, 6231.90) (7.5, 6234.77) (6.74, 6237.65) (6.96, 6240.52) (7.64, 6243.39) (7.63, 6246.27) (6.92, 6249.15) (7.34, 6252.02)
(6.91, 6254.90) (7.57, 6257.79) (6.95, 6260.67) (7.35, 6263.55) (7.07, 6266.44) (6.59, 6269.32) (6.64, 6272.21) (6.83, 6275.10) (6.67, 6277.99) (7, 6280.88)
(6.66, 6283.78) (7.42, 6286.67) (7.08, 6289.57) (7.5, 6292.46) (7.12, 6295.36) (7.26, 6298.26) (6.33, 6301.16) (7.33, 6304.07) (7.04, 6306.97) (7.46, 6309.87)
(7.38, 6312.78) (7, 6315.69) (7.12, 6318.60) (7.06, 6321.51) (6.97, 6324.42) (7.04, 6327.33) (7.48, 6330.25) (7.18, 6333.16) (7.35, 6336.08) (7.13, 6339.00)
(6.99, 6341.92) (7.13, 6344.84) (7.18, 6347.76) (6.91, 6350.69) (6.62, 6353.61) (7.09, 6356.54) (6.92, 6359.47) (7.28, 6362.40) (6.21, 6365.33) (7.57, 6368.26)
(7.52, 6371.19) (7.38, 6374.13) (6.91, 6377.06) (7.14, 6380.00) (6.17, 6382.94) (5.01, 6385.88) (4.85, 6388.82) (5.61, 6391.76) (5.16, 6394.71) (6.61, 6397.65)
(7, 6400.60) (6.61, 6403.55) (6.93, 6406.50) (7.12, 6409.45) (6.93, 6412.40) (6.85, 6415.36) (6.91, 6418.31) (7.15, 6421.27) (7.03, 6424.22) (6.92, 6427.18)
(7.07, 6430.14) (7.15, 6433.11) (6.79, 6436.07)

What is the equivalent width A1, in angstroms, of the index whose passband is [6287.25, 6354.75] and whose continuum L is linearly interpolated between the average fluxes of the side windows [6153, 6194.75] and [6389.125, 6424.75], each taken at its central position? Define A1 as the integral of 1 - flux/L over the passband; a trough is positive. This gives -4.6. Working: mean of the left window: 6.8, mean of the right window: 6.59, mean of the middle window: 7.12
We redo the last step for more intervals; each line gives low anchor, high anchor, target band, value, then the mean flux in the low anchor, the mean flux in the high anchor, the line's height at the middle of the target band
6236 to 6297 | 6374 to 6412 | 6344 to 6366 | -1.29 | 7.08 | 6.33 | 6.55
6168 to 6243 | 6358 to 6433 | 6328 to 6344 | -1.03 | 6.98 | 6.68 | 6.78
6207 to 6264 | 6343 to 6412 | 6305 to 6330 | -1.02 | 7.17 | 6.65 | 6.87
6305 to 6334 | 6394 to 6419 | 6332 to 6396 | 2.34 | 7.18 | 6.72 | 6.94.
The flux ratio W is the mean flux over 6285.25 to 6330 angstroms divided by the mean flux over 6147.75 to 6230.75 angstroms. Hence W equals 1.03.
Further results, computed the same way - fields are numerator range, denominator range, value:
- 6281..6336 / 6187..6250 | 1.01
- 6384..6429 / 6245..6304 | 0.92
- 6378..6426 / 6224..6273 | 0.90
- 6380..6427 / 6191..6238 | 0.91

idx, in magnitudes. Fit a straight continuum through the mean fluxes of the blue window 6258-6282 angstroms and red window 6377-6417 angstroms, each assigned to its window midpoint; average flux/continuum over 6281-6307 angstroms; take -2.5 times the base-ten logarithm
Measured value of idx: -0.04 mag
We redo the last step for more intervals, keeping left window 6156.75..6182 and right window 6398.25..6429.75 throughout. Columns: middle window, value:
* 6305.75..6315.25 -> -0.06 mag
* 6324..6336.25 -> -0.05 mag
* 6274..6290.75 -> -0.01 mag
